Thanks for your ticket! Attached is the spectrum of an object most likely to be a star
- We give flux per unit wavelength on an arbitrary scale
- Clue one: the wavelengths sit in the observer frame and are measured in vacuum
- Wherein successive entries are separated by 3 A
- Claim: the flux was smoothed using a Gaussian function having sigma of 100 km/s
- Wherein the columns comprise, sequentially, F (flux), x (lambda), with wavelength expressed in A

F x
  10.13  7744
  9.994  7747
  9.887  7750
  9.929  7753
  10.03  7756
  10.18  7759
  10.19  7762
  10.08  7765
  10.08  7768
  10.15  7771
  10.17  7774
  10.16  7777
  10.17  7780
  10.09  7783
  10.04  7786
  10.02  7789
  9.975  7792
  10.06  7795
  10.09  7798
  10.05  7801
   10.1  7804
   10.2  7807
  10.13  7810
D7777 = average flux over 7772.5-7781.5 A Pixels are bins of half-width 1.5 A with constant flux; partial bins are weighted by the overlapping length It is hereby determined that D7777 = 10.2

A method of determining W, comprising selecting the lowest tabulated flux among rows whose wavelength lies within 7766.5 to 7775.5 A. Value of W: 10.08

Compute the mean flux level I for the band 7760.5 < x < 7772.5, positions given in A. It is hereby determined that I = 10.1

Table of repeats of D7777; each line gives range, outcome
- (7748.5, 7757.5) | 9.95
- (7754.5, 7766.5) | 10.1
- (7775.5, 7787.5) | 10.1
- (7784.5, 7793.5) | 10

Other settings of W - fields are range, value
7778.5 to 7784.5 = 10.09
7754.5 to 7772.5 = 10.03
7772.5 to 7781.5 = 10.16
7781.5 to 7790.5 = 10.02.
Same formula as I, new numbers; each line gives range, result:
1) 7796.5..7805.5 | 10.1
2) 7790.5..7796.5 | 10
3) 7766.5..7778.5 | 10.1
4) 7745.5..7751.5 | 9.94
